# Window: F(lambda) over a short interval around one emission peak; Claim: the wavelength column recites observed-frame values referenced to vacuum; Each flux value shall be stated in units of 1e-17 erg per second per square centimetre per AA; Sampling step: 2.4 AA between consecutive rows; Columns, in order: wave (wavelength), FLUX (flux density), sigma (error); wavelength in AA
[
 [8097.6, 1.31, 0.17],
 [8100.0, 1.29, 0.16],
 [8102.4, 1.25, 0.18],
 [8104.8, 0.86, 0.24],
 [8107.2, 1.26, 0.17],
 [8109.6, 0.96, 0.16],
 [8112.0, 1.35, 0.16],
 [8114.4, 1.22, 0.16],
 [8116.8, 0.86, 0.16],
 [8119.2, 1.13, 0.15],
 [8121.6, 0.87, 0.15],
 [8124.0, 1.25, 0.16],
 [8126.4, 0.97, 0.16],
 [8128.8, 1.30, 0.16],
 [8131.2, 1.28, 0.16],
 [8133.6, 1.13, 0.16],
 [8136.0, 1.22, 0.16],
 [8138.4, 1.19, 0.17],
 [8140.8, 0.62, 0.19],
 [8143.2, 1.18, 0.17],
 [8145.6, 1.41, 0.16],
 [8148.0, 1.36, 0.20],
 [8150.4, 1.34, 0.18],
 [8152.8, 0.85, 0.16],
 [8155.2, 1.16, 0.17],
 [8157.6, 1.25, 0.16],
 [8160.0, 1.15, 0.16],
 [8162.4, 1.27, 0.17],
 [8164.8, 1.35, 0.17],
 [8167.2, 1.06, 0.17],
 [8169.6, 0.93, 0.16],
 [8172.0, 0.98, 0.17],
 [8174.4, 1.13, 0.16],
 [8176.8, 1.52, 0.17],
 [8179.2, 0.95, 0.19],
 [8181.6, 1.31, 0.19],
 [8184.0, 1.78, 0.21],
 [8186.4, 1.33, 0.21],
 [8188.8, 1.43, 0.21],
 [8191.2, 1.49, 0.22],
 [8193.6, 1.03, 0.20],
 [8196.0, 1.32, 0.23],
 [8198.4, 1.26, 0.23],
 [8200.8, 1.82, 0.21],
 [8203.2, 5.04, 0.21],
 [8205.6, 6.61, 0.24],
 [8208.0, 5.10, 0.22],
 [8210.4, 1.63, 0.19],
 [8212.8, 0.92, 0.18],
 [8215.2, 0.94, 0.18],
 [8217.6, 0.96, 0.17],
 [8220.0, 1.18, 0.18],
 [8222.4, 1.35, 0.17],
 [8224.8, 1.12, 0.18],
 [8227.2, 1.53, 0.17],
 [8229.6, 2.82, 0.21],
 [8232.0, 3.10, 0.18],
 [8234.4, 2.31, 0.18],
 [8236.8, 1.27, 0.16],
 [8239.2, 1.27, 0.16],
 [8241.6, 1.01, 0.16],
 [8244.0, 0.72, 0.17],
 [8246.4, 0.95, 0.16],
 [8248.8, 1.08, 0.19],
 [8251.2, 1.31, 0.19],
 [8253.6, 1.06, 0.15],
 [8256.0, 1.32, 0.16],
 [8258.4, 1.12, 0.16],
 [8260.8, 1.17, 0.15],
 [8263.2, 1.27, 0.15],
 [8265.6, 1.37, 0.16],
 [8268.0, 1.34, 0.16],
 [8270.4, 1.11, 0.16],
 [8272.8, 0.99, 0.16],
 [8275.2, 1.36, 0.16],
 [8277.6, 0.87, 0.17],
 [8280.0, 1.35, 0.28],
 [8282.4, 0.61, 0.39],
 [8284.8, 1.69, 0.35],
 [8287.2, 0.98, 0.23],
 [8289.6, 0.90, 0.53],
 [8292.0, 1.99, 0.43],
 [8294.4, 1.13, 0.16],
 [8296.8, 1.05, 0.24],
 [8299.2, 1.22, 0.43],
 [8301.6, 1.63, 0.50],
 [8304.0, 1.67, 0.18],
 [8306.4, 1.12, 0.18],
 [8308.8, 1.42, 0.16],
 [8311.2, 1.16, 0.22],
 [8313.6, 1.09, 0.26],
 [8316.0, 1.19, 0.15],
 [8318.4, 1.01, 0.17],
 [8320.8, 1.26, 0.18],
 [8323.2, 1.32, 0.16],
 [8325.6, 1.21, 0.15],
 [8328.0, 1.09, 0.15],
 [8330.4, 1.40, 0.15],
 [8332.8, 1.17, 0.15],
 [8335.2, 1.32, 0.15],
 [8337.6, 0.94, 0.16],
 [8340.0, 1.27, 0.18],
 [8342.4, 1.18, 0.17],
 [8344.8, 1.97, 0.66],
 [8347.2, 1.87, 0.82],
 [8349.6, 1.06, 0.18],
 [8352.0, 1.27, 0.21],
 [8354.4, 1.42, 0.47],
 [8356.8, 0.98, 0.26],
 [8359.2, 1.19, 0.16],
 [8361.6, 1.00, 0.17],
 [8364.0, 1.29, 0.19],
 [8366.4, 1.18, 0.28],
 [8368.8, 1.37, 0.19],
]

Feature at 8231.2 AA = [N II] 6583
